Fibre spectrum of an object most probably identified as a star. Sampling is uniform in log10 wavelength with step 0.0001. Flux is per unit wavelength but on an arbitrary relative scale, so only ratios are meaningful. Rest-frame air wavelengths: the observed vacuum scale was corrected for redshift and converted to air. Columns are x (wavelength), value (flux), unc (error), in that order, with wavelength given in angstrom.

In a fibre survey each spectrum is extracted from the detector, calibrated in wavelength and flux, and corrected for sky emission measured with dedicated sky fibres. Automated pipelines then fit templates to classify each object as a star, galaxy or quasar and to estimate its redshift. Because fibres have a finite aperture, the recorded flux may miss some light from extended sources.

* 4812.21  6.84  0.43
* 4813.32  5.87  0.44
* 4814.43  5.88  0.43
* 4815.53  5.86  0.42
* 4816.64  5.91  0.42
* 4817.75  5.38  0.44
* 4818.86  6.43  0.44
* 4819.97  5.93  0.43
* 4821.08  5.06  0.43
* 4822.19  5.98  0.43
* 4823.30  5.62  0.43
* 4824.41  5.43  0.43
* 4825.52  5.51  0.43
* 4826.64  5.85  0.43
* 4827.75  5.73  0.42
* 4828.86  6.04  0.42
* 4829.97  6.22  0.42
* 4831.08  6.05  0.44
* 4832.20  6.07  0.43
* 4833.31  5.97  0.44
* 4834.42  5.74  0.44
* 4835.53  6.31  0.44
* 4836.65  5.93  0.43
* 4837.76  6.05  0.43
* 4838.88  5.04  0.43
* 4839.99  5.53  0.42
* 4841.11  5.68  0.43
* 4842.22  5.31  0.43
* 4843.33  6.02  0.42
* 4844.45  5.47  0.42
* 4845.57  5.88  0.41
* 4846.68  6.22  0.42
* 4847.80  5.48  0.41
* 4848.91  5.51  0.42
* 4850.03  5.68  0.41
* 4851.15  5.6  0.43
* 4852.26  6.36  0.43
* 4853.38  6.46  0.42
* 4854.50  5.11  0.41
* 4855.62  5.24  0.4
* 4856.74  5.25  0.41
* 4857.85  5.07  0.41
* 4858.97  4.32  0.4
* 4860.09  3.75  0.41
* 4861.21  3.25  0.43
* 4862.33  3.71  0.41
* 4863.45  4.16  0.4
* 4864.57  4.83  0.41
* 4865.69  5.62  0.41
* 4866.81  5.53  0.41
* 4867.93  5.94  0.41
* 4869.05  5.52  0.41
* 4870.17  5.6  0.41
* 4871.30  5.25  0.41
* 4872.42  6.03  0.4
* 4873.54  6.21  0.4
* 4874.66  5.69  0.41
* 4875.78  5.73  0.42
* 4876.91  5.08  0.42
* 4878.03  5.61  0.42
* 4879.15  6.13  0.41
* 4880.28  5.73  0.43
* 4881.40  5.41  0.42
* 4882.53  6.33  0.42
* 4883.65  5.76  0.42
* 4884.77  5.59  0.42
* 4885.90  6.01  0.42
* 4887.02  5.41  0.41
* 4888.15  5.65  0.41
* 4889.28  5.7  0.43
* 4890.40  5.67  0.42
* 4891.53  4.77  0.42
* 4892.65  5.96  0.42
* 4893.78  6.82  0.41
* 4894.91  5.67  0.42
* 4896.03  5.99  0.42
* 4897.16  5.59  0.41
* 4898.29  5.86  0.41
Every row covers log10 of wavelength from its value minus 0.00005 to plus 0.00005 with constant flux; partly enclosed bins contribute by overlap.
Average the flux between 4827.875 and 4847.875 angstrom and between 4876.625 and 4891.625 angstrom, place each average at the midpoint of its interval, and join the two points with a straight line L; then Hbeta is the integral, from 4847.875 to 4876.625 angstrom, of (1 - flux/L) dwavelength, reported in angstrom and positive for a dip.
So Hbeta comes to 2.5 angstrom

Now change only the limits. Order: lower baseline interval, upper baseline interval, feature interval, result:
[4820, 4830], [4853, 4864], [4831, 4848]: -1.9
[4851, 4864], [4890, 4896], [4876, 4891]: -0.4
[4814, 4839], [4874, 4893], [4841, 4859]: 0.5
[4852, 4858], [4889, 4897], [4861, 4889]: 1.1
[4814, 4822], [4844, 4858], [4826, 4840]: -0.4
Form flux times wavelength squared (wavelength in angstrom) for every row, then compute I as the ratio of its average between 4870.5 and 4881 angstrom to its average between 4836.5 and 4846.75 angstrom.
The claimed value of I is 1.02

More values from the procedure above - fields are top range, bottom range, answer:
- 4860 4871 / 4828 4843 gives 0.84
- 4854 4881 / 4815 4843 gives 0.91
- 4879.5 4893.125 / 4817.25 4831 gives 1.01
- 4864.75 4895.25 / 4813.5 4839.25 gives 1.00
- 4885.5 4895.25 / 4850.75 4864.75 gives 1.20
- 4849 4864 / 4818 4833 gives 0.86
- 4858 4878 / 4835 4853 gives 0.89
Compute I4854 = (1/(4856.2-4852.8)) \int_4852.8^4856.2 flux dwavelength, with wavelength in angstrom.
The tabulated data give 5.59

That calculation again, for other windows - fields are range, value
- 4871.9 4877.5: 5.75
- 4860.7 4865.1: 3.99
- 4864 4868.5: 5.48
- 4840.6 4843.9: 5.68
